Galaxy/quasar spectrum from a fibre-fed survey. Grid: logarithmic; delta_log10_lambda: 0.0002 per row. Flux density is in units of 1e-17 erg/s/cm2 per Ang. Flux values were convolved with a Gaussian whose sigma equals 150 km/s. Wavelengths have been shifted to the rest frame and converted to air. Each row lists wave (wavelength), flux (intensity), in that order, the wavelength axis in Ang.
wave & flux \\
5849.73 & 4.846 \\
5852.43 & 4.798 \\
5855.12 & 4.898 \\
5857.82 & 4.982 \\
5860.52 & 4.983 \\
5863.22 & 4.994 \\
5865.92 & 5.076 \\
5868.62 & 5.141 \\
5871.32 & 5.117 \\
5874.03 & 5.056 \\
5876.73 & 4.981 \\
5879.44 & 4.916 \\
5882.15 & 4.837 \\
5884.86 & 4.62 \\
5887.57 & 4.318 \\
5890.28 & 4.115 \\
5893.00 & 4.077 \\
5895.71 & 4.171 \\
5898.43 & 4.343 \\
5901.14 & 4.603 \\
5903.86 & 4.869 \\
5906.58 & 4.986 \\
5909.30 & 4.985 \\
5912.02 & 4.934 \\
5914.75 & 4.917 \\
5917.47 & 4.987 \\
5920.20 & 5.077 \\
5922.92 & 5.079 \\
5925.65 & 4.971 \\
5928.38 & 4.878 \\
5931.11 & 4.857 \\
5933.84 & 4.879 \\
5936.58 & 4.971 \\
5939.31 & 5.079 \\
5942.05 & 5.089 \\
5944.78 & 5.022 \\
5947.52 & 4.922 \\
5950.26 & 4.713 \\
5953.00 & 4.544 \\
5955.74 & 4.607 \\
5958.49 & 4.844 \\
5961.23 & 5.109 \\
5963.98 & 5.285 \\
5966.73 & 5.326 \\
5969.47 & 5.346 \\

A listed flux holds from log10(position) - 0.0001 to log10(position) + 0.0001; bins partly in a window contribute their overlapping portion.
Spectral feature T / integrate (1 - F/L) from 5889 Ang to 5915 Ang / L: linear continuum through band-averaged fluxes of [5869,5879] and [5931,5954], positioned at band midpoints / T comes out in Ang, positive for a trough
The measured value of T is 2.1 Ang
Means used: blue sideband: 5.05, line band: 4.59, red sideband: 4.91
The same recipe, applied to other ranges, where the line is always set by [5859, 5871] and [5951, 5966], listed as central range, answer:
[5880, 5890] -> 0.9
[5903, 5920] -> 0.0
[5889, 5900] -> 1.8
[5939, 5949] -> -0.2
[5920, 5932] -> 0.0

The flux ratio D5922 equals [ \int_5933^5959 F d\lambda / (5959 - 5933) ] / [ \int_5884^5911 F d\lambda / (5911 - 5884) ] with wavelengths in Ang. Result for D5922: 1.08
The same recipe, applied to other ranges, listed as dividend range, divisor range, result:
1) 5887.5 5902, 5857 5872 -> 0.84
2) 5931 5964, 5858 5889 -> 1.00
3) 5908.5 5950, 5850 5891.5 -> 1.02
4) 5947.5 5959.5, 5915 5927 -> 0.94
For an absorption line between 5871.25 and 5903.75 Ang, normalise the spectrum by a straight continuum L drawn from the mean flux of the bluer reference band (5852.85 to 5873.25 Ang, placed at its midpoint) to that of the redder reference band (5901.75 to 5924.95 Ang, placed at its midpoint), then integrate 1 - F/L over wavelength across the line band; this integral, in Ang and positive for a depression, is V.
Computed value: 2.7 Ang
